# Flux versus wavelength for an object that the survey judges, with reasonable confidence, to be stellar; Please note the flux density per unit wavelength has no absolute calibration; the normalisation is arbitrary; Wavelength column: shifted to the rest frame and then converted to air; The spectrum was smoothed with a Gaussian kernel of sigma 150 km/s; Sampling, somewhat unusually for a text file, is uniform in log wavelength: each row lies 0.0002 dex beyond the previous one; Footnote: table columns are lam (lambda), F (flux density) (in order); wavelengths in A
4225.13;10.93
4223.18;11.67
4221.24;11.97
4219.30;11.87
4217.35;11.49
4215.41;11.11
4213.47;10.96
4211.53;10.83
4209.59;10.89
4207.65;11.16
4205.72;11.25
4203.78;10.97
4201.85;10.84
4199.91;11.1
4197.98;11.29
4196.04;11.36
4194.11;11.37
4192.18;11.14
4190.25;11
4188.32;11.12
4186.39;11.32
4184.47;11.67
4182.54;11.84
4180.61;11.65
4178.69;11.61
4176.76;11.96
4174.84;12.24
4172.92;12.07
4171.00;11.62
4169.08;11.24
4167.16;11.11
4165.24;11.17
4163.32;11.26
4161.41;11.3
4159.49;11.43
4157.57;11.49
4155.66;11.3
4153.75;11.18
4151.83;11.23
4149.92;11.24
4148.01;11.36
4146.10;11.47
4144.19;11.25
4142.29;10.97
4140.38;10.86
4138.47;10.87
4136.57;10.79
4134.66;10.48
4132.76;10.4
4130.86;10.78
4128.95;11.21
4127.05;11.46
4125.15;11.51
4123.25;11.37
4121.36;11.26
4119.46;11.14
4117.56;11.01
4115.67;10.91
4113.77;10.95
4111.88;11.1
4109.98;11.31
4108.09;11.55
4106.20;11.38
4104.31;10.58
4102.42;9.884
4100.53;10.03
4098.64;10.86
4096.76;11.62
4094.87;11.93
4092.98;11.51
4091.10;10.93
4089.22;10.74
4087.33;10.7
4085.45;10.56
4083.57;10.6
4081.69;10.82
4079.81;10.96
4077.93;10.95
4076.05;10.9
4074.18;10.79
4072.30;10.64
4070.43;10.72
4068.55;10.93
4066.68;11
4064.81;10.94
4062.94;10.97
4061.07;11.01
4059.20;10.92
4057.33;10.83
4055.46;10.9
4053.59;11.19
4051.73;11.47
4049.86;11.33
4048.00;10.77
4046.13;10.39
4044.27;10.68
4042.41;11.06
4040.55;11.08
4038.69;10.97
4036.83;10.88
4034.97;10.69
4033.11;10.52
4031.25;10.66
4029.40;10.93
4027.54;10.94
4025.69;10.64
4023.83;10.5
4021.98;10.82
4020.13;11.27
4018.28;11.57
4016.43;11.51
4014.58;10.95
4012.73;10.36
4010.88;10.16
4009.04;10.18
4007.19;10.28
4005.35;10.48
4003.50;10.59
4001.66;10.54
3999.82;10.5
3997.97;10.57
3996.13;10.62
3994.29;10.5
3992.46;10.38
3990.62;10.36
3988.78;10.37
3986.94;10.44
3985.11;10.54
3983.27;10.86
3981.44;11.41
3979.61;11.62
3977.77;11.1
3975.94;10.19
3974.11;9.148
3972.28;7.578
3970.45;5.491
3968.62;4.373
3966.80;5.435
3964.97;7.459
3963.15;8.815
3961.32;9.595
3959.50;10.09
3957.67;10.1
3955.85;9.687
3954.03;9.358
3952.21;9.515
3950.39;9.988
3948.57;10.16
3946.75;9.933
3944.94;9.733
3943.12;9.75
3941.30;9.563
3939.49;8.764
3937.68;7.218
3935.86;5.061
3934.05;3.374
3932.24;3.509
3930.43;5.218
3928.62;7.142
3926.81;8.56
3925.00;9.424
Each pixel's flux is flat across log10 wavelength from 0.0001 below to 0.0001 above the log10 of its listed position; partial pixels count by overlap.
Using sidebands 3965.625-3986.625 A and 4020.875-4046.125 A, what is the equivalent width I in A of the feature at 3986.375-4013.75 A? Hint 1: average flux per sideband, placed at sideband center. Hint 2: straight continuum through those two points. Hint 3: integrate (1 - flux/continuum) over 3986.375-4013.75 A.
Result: -2.1 A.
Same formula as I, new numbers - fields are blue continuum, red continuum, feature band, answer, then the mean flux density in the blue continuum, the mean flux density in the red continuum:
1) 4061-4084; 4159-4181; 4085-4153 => 1.0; 10.9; 11.6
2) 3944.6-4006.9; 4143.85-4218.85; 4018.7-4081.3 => -3.9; 9.64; 11.3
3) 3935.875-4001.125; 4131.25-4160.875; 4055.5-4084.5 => -1.4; 9.41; 11.1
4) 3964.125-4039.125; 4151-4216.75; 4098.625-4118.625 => -0.1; 10.1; 11.3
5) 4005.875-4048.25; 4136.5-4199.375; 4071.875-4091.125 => 0.4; 10.8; 11.4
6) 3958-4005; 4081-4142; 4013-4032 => -1.8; 9.56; 11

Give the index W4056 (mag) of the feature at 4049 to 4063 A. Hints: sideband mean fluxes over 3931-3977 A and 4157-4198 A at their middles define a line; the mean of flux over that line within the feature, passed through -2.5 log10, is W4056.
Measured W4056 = -0.15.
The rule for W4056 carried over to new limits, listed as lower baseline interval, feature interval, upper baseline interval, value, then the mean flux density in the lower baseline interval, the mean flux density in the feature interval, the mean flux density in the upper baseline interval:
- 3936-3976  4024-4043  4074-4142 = -0.105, 8.62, 10.8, 11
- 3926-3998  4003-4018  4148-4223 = -0.134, 8.83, 10.6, 11.4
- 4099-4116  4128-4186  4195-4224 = -0.025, 10.8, 11.3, 11.2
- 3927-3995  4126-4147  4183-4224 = -0.039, 8.75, 11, 11.3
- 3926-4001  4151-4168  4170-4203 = -0.010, 8.89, 11.3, 11.5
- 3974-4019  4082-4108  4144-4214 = 0.012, 10.6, 10.9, 11.3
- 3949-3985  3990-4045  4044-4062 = -0.055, 9.09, 10.7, 11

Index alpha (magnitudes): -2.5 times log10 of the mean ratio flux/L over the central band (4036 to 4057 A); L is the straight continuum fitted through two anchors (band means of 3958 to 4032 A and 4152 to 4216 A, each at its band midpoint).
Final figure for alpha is -0.06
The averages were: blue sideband 10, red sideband 11.3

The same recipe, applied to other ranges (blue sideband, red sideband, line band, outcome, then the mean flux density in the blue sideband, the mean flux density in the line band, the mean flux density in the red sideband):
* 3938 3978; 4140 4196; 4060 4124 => -0.049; 8.84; 11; 11.4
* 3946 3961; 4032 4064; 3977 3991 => -0.068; 9.84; 10.8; 10.9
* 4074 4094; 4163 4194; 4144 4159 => 0.000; 10.9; 11.3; 11.5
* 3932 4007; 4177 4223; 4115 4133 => -0.052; 9.21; 11.1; 11.3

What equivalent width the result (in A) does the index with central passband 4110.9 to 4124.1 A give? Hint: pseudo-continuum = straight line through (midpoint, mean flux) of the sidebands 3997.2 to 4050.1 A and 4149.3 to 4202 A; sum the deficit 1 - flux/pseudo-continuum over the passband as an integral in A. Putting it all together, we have 0.1 A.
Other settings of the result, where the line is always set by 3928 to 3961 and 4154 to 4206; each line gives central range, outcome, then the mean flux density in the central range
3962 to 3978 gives 1.9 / 7.62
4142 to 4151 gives -0.3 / 11.3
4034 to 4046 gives -1.7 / 10.9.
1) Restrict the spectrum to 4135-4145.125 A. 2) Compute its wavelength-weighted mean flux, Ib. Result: 10.9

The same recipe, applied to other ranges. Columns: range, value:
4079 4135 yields 11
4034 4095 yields 10.9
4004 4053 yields 10.8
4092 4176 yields 11.2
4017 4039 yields 10.9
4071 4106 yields 10.8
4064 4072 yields 10.9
